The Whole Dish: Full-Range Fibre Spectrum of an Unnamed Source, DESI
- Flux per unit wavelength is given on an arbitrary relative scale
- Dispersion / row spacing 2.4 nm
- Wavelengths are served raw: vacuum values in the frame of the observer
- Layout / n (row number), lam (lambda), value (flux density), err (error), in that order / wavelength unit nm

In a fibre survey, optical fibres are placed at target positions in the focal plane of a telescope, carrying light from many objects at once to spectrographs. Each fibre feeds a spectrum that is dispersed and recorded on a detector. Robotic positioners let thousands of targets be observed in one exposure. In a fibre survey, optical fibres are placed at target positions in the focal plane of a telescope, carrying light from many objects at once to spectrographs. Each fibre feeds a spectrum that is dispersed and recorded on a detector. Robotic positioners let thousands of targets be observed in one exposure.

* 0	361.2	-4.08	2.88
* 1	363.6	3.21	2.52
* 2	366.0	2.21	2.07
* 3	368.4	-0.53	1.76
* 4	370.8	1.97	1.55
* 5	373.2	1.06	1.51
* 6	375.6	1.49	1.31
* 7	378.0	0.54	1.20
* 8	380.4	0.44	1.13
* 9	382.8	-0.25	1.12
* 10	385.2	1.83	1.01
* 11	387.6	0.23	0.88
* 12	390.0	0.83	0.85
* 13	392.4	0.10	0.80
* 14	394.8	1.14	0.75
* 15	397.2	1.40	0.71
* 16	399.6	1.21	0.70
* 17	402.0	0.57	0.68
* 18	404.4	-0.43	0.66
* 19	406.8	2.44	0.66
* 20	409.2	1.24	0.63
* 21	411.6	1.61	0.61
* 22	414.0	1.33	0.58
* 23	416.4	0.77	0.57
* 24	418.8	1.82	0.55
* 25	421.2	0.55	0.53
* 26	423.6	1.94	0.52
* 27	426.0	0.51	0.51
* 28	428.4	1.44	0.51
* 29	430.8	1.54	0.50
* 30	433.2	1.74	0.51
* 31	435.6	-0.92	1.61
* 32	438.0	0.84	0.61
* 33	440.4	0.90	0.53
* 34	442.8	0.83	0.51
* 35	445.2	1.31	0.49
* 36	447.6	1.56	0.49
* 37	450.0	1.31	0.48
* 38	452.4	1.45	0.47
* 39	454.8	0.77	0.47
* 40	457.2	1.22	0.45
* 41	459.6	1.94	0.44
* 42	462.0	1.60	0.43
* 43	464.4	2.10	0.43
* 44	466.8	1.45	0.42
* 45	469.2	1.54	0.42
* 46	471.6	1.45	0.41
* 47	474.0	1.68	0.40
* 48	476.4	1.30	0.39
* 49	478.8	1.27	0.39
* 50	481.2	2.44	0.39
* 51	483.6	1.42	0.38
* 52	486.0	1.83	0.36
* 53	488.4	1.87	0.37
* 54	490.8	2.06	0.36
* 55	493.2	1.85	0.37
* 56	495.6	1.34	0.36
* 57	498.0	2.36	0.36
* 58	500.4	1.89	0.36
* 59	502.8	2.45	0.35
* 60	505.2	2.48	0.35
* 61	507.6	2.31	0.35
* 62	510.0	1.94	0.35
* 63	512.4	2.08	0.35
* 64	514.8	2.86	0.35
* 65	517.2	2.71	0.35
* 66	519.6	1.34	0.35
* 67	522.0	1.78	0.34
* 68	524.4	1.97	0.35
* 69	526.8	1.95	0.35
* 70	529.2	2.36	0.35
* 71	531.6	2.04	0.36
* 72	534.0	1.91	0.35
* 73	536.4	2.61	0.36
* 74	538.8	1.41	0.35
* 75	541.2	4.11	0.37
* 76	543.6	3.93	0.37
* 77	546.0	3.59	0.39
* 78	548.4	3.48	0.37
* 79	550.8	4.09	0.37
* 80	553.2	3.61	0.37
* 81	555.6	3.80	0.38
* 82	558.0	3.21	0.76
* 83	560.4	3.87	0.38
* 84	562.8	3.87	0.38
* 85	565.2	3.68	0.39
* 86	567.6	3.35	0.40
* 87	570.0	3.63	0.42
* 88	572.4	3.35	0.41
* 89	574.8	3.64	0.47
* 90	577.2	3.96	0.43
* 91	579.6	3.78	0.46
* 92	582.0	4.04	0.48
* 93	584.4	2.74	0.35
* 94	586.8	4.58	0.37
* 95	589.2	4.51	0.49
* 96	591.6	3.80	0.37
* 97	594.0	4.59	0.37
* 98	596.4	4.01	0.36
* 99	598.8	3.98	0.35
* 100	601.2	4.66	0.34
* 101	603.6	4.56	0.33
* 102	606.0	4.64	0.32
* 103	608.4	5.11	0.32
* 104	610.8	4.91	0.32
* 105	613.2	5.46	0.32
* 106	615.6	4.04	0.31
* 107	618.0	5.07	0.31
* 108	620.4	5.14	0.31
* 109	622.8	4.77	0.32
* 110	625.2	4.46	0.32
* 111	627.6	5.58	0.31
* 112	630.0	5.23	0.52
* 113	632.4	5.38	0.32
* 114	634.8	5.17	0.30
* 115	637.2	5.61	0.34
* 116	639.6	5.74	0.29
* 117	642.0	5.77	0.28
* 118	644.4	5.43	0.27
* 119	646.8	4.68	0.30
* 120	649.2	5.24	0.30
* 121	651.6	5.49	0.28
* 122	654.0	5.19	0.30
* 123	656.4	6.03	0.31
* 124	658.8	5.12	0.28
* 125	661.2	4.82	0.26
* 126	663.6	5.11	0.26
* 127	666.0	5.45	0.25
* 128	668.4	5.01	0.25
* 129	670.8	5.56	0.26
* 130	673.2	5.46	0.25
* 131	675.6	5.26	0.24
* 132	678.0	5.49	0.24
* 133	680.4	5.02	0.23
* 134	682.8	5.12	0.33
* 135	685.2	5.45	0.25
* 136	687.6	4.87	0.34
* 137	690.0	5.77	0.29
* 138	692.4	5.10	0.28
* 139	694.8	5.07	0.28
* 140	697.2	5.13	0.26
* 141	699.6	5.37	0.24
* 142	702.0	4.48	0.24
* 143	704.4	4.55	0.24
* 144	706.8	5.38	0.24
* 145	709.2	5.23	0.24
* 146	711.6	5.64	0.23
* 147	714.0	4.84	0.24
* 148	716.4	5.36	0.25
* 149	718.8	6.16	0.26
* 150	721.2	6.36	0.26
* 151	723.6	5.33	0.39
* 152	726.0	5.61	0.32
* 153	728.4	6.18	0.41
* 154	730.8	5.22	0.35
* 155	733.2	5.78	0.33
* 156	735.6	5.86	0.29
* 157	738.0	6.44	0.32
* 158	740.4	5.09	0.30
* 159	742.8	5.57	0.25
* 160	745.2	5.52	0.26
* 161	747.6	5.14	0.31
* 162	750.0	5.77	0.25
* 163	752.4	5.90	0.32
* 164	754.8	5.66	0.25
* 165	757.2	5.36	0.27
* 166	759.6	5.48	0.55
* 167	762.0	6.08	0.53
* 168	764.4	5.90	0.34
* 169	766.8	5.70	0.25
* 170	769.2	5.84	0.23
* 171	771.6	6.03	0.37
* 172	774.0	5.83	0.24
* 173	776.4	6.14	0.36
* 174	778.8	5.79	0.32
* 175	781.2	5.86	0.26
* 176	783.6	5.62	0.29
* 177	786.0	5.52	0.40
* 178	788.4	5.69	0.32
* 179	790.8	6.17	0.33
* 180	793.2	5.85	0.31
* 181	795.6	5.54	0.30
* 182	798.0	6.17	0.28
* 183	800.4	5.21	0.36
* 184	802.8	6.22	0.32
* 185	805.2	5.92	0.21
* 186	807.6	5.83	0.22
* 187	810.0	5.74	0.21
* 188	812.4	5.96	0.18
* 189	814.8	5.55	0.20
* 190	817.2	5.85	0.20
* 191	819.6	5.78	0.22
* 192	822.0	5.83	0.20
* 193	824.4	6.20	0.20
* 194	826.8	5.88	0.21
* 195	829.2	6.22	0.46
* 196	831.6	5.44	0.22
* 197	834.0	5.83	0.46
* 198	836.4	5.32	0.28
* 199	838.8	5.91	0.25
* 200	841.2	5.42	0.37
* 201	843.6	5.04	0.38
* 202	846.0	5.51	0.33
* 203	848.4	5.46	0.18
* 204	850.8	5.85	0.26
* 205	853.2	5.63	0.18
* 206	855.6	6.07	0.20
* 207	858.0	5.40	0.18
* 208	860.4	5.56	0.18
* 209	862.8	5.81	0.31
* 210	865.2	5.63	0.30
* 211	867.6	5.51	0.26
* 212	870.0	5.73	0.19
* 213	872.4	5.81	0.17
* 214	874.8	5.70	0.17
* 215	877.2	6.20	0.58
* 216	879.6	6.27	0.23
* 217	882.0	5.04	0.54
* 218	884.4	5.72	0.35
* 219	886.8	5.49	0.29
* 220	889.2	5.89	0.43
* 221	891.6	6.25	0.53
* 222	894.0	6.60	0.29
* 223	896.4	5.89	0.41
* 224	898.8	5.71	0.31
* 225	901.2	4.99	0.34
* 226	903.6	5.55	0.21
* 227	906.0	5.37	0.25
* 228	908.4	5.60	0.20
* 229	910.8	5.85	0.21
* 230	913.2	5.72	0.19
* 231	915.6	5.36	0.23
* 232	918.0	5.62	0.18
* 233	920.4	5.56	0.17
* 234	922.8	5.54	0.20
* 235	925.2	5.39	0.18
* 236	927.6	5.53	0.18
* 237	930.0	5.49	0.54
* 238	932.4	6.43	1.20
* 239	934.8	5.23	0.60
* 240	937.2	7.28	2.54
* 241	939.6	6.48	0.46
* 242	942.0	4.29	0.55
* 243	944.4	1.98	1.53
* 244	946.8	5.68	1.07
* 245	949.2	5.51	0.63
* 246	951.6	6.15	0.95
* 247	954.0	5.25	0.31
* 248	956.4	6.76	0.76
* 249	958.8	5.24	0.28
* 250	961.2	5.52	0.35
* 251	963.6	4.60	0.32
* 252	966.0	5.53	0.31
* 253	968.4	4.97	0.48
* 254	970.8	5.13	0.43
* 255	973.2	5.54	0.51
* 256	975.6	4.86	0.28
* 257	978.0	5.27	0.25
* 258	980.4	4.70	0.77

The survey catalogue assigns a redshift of 0.357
